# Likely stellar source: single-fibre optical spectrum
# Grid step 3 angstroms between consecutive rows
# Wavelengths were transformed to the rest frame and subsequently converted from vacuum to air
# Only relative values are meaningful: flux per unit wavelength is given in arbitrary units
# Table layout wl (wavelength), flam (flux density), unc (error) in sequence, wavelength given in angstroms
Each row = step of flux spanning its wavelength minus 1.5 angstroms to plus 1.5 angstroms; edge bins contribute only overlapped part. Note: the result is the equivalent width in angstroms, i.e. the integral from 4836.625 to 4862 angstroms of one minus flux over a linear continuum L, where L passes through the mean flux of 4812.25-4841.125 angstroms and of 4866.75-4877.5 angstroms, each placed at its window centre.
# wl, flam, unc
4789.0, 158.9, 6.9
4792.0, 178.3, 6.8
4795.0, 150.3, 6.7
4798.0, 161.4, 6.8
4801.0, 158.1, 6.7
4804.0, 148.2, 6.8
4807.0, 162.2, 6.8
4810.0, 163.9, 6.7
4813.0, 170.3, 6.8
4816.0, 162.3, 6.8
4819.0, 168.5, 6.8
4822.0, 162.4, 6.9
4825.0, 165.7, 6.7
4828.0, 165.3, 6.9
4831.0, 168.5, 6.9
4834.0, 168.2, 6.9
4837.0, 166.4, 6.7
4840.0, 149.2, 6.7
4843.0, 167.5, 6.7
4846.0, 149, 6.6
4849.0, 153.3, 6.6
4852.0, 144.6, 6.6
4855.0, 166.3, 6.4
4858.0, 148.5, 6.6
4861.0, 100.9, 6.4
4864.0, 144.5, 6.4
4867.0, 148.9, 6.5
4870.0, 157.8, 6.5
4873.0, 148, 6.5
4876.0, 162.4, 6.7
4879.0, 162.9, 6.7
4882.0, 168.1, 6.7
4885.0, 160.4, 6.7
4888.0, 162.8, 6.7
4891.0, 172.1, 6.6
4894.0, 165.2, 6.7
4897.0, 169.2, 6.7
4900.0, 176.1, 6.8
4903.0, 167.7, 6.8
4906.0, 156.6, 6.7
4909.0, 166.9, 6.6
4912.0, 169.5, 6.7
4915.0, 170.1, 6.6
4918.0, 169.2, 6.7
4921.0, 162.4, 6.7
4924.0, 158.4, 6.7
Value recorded 1.6 angstroms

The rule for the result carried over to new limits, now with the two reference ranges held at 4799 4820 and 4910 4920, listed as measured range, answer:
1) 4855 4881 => 2.8 angstroms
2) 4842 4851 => 0.5 angstroms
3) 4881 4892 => 0.1 angstroms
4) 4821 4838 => -0.3 angstroms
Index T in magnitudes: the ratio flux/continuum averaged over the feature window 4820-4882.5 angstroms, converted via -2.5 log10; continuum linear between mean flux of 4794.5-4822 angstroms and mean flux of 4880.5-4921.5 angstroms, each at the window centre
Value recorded 0.06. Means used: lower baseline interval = 161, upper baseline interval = 167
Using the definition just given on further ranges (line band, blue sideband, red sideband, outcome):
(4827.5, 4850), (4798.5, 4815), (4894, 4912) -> 0.013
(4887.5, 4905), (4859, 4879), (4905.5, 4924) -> -0.076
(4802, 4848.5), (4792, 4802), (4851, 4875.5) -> -0.059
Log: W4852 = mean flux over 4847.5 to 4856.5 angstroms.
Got 155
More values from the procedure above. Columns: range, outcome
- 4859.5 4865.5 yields 123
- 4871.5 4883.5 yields 160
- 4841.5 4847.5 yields 158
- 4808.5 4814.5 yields 167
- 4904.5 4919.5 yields 166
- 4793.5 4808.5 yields 156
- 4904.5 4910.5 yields 162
